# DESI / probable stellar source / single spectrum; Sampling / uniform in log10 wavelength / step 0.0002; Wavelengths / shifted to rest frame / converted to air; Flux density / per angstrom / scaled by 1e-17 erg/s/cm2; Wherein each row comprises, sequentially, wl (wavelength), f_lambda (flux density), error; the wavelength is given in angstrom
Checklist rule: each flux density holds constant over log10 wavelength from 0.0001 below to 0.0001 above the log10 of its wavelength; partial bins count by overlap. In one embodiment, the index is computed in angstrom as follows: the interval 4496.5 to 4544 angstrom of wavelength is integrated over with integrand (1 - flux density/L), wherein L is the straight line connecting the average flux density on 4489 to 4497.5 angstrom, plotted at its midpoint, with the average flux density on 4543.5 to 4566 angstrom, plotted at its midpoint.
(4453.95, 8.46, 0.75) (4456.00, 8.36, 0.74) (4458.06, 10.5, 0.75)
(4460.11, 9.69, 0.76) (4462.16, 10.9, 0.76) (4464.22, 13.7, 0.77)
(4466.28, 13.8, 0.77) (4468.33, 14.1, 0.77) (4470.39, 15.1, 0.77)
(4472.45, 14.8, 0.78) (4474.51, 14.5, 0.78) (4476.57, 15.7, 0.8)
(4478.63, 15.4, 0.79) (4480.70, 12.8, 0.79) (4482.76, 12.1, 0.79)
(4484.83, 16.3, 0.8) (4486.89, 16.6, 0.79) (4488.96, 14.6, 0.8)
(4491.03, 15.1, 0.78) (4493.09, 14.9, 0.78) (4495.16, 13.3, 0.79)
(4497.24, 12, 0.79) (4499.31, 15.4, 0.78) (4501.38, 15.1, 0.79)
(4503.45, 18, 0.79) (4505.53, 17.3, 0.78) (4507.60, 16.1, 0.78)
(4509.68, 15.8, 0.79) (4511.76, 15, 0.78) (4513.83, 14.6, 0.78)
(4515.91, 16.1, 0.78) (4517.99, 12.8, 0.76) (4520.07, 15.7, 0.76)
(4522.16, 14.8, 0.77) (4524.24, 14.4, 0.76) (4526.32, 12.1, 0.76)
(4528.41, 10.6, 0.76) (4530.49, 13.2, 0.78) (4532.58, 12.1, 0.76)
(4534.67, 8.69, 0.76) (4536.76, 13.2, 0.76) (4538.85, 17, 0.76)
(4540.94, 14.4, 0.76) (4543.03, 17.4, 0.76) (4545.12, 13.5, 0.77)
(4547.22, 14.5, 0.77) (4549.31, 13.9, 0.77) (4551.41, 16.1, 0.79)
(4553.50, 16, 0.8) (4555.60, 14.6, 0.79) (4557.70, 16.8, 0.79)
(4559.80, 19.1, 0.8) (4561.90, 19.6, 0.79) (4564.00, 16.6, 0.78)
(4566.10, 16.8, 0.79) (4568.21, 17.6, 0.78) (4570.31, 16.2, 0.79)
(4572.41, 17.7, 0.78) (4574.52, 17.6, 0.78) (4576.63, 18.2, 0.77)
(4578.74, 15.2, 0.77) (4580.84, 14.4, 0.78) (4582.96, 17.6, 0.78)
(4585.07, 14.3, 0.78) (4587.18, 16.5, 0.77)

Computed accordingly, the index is 1.6 angstrom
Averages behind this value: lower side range 14.1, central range 14.4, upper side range 16.1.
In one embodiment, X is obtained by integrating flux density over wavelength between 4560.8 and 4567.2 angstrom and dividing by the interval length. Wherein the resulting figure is 17.7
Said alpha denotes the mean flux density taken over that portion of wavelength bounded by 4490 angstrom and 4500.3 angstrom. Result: 14.1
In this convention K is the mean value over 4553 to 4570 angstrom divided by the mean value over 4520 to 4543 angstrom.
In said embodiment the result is 1.28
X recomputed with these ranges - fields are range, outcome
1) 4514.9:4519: 14.5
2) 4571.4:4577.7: 17.8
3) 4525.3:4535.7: 11.3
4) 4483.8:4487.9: 16.5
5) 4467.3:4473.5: 14.7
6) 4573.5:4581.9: 16.3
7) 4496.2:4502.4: 14.2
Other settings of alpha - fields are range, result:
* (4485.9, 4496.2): 14.9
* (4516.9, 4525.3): 14.4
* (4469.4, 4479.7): 15.1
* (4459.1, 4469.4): 12.5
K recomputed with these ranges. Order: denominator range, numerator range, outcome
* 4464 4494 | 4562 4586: 1.14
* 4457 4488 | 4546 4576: 1.21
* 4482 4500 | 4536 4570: 1.11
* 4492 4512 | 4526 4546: 0.87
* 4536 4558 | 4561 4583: 1.12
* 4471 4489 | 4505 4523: 1.04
